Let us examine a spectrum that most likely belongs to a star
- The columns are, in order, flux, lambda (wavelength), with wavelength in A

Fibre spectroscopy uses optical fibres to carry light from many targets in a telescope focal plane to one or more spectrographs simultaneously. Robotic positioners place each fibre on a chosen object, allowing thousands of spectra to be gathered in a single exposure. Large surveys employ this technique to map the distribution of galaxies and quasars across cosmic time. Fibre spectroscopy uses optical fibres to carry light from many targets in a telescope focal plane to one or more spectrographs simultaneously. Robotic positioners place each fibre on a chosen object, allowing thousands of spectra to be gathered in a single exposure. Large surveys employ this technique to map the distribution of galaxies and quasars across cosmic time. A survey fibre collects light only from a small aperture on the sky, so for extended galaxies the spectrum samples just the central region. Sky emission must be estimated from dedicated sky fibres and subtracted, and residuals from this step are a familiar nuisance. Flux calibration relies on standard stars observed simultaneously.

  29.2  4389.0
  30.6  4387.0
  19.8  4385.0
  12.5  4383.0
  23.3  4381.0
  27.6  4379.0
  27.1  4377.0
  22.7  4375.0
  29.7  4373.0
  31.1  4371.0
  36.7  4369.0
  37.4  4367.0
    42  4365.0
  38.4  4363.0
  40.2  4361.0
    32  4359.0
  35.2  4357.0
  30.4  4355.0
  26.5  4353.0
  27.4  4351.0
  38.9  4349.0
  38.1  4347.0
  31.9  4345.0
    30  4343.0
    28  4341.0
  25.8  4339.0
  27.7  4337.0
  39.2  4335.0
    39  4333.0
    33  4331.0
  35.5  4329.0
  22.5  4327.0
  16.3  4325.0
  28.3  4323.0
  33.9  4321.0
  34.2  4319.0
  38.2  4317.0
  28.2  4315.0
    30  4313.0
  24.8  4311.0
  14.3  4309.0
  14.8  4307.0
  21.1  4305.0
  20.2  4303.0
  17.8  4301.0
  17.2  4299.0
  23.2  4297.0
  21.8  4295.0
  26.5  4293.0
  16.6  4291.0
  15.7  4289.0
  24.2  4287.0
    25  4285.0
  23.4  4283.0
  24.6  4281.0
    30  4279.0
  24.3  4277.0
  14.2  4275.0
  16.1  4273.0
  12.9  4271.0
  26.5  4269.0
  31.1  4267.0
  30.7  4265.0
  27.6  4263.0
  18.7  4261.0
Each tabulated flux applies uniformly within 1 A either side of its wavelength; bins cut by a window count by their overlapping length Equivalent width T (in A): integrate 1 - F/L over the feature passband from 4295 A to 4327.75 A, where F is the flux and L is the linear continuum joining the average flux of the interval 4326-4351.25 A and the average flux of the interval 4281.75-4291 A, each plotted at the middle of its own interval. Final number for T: 3.4 A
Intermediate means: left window 21.6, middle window 24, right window 32.2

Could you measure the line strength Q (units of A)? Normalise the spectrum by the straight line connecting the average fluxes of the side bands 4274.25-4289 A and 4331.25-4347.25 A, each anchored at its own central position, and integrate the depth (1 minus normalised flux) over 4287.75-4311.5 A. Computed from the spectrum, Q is 6.0 A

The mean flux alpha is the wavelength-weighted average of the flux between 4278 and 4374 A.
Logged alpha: 28.5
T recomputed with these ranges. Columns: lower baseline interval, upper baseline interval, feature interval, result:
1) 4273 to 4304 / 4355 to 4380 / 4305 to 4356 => -2.8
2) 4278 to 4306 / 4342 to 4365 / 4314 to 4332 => -1.4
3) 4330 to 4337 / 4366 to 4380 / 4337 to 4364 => 0.8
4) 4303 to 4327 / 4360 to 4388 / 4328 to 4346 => -3.4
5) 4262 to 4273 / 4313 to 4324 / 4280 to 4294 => 2.7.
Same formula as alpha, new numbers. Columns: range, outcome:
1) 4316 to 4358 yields 31.4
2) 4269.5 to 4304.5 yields 20.9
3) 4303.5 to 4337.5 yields 28.2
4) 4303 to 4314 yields 20.9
